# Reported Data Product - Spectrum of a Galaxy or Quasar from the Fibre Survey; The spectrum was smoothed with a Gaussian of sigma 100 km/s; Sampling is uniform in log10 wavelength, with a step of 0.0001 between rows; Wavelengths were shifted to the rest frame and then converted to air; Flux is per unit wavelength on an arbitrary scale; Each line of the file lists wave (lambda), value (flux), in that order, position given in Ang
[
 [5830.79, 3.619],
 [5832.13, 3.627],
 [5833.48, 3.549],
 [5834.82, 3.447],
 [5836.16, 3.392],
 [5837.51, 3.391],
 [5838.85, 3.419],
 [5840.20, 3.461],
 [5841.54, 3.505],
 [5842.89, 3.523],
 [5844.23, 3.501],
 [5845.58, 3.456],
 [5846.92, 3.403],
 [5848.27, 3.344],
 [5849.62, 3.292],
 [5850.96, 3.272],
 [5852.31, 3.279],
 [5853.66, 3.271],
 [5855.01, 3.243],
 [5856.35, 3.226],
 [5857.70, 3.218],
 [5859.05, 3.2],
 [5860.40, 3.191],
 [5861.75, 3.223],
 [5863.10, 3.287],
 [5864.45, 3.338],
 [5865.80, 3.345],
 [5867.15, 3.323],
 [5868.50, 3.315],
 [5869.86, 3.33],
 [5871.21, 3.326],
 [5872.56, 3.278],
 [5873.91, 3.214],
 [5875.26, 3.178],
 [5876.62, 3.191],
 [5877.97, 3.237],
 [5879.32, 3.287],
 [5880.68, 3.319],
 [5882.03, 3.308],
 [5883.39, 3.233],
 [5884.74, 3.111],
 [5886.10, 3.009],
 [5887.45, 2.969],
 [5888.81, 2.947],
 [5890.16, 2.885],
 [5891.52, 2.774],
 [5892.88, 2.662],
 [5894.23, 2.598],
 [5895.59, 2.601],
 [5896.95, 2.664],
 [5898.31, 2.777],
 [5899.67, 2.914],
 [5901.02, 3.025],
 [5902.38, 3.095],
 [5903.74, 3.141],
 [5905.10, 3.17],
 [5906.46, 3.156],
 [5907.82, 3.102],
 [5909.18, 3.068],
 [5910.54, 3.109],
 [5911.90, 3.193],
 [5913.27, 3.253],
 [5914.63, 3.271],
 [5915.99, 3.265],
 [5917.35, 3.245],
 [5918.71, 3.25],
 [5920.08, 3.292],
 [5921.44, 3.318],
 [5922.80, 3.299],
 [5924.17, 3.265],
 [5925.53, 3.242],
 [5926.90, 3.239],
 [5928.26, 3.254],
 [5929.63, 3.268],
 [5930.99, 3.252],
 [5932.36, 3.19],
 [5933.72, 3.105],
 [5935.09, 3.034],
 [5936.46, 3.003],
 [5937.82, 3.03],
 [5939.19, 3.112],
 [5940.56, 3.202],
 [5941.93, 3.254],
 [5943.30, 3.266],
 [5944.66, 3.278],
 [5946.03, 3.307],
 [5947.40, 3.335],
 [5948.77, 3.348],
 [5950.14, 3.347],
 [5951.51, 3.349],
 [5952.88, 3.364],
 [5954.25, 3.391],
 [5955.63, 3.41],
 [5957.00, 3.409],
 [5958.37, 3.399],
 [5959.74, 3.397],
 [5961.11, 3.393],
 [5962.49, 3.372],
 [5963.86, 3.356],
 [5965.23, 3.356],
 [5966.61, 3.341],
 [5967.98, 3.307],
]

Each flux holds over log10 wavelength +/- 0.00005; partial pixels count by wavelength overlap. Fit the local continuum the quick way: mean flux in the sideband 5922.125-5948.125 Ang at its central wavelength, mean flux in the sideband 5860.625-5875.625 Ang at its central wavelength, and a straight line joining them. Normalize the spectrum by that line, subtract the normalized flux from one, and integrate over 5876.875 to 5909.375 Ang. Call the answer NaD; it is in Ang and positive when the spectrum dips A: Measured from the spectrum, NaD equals 2.5 Ang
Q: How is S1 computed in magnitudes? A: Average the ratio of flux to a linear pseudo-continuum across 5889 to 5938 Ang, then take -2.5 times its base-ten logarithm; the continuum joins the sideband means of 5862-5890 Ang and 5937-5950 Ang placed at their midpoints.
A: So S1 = 0.05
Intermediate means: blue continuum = 3.22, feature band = 3.08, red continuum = 3.24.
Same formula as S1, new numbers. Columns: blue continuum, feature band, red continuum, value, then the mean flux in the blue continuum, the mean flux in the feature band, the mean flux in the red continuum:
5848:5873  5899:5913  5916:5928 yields 0.06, 3.28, 3.1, 3.27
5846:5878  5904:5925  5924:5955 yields 0.01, 3.27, 3.22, 3.24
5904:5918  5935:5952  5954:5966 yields 0.03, 3.18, 3.23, 3.38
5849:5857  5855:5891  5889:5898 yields -0.08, 3.27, 3.21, 2.71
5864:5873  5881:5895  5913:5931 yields 0.12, 3.32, 2.96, 3.27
